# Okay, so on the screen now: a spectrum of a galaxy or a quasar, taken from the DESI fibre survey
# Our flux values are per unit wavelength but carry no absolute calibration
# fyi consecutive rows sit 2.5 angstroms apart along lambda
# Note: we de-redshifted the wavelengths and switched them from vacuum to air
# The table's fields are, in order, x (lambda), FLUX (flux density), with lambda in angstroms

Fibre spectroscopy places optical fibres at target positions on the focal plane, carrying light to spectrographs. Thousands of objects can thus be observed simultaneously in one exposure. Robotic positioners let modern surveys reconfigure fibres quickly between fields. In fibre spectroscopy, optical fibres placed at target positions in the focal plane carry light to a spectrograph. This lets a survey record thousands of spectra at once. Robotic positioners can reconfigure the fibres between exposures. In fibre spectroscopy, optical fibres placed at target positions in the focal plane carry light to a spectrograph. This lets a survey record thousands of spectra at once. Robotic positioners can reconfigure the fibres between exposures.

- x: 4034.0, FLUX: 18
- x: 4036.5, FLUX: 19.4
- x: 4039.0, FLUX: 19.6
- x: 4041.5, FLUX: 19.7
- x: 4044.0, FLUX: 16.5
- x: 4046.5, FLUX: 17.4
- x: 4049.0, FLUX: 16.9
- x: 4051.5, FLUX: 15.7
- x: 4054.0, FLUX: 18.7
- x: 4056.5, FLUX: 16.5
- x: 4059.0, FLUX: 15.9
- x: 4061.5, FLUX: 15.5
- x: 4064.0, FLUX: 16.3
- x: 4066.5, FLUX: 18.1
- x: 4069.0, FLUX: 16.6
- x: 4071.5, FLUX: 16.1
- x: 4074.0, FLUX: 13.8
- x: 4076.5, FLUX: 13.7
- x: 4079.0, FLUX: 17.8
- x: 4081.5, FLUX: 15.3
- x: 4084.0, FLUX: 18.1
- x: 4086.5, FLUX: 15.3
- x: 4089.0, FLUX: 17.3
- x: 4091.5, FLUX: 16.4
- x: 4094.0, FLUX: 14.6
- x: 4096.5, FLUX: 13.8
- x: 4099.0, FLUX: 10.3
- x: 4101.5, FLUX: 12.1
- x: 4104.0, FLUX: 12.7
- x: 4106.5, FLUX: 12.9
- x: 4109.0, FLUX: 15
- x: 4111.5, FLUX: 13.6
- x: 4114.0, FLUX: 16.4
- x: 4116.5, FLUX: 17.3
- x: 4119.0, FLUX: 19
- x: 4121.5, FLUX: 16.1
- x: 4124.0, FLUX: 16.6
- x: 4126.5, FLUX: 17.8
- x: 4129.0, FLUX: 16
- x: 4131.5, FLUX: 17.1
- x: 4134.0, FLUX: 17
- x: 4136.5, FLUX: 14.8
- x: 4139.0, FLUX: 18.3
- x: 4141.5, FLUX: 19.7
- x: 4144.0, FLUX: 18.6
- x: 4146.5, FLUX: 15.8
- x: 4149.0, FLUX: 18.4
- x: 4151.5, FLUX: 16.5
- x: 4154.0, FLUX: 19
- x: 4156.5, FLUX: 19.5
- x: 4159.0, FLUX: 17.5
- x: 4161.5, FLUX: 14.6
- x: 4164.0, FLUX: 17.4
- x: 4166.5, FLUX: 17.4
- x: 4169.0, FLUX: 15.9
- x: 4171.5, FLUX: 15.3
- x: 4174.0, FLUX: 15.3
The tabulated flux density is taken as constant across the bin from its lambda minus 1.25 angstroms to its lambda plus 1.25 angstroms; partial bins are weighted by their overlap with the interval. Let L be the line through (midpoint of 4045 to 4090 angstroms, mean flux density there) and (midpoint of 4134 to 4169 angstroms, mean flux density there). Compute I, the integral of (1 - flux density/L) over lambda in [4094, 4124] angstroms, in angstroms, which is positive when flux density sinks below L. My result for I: 4.16 angstroms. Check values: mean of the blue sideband 16.4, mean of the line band 14.6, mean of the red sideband 17.4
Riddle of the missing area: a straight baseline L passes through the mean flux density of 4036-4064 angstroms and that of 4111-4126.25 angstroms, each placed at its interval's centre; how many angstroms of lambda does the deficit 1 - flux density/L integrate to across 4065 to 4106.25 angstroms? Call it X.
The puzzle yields 4.7 angstroms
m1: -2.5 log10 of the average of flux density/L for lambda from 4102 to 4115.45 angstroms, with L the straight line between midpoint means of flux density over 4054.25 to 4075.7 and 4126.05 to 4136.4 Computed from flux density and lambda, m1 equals 0.174 mag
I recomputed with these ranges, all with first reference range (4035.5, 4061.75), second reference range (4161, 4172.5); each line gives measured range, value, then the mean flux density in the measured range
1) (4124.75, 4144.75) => -0.95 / 17.4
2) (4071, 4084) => 1.23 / 15.6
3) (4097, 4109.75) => 3.27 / 12.6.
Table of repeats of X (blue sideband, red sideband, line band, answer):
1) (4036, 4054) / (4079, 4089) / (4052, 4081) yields 1.6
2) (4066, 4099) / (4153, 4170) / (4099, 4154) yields 1.4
